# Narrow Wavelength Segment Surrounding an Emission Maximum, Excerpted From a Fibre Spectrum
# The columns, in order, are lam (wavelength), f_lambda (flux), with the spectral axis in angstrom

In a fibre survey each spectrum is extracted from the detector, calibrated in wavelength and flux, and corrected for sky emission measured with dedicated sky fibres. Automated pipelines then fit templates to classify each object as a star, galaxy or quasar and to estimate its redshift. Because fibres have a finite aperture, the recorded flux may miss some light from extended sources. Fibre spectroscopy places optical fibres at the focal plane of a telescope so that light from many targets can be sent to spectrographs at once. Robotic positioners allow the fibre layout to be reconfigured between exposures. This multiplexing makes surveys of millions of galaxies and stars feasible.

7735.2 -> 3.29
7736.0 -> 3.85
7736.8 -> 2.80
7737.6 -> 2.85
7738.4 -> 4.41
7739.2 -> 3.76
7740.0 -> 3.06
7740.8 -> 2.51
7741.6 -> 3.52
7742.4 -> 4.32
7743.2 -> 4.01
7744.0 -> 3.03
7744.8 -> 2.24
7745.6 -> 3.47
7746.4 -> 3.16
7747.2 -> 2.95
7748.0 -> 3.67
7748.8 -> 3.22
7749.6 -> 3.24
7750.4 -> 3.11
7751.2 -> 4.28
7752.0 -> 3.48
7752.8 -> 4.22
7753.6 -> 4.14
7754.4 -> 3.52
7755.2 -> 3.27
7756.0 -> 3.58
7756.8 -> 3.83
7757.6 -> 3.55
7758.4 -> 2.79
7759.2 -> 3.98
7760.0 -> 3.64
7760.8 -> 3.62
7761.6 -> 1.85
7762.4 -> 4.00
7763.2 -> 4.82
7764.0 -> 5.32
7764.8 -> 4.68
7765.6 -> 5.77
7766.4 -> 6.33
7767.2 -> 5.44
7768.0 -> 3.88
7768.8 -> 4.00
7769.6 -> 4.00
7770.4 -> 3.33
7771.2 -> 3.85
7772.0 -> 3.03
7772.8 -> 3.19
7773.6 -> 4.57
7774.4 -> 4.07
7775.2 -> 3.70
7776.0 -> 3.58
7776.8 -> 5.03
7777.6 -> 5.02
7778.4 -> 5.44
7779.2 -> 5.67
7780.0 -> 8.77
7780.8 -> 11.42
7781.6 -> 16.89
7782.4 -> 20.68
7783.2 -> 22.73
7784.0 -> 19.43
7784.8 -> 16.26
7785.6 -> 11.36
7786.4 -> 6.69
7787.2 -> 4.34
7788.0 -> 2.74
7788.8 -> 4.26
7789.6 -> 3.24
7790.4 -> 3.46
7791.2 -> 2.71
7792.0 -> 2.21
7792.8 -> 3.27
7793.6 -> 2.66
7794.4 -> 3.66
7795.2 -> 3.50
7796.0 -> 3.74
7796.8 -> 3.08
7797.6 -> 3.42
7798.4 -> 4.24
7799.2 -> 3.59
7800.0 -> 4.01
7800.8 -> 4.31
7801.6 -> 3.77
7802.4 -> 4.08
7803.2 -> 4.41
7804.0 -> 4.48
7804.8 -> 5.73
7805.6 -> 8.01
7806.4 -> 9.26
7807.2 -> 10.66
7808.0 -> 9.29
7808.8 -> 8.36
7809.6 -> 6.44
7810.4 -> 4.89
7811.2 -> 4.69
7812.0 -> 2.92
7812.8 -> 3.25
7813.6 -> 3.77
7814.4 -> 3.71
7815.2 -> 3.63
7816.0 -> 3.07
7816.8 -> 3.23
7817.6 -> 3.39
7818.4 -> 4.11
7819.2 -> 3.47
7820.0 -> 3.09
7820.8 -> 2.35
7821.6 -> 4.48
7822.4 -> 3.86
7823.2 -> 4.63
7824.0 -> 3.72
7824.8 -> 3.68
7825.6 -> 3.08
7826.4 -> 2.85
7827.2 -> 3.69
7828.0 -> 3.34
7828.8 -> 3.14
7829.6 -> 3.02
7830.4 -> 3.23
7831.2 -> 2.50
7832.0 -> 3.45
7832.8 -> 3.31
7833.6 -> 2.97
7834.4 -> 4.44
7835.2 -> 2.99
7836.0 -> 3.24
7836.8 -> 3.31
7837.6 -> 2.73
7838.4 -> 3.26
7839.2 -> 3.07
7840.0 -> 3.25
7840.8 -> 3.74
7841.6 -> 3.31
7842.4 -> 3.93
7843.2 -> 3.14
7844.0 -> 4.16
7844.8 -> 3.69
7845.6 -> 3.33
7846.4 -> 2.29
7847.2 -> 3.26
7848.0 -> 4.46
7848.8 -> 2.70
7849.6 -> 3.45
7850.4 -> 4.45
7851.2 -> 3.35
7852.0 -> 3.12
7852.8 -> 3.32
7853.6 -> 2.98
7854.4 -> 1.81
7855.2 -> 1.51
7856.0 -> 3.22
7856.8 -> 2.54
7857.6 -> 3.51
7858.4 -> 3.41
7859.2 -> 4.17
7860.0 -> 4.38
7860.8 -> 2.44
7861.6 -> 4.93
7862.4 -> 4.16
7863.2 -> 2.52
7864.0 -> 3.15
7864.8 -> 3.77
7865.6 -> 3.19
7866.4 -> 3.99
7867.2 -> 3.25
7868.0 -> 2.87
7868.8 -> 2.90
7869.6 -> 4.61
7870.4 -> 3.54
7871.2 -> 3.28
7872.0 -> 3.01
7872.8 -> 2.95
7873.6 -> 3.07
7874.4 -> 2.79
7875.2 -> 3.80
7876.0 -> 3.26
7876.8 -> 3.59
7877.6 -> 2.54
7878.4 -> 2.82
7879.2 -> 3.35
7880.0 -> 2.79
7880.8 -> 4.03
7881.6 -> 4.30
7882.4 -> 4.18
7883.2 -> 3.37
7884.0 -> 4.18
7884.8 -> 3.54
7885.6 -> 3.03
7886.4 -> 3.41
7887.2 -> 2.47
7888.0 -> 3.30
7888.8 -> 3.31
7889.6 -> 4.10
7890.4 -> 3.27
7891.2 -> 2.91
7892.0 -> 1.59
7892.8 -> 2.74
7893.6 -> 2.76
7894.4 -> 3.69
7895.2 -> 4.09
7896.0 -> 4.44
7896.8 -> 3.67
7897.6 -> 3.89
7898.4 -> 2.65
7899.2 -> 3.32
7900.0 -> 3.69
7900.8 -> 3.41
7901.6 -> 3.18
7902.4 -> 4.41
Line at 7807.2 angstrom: [N II] 6583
